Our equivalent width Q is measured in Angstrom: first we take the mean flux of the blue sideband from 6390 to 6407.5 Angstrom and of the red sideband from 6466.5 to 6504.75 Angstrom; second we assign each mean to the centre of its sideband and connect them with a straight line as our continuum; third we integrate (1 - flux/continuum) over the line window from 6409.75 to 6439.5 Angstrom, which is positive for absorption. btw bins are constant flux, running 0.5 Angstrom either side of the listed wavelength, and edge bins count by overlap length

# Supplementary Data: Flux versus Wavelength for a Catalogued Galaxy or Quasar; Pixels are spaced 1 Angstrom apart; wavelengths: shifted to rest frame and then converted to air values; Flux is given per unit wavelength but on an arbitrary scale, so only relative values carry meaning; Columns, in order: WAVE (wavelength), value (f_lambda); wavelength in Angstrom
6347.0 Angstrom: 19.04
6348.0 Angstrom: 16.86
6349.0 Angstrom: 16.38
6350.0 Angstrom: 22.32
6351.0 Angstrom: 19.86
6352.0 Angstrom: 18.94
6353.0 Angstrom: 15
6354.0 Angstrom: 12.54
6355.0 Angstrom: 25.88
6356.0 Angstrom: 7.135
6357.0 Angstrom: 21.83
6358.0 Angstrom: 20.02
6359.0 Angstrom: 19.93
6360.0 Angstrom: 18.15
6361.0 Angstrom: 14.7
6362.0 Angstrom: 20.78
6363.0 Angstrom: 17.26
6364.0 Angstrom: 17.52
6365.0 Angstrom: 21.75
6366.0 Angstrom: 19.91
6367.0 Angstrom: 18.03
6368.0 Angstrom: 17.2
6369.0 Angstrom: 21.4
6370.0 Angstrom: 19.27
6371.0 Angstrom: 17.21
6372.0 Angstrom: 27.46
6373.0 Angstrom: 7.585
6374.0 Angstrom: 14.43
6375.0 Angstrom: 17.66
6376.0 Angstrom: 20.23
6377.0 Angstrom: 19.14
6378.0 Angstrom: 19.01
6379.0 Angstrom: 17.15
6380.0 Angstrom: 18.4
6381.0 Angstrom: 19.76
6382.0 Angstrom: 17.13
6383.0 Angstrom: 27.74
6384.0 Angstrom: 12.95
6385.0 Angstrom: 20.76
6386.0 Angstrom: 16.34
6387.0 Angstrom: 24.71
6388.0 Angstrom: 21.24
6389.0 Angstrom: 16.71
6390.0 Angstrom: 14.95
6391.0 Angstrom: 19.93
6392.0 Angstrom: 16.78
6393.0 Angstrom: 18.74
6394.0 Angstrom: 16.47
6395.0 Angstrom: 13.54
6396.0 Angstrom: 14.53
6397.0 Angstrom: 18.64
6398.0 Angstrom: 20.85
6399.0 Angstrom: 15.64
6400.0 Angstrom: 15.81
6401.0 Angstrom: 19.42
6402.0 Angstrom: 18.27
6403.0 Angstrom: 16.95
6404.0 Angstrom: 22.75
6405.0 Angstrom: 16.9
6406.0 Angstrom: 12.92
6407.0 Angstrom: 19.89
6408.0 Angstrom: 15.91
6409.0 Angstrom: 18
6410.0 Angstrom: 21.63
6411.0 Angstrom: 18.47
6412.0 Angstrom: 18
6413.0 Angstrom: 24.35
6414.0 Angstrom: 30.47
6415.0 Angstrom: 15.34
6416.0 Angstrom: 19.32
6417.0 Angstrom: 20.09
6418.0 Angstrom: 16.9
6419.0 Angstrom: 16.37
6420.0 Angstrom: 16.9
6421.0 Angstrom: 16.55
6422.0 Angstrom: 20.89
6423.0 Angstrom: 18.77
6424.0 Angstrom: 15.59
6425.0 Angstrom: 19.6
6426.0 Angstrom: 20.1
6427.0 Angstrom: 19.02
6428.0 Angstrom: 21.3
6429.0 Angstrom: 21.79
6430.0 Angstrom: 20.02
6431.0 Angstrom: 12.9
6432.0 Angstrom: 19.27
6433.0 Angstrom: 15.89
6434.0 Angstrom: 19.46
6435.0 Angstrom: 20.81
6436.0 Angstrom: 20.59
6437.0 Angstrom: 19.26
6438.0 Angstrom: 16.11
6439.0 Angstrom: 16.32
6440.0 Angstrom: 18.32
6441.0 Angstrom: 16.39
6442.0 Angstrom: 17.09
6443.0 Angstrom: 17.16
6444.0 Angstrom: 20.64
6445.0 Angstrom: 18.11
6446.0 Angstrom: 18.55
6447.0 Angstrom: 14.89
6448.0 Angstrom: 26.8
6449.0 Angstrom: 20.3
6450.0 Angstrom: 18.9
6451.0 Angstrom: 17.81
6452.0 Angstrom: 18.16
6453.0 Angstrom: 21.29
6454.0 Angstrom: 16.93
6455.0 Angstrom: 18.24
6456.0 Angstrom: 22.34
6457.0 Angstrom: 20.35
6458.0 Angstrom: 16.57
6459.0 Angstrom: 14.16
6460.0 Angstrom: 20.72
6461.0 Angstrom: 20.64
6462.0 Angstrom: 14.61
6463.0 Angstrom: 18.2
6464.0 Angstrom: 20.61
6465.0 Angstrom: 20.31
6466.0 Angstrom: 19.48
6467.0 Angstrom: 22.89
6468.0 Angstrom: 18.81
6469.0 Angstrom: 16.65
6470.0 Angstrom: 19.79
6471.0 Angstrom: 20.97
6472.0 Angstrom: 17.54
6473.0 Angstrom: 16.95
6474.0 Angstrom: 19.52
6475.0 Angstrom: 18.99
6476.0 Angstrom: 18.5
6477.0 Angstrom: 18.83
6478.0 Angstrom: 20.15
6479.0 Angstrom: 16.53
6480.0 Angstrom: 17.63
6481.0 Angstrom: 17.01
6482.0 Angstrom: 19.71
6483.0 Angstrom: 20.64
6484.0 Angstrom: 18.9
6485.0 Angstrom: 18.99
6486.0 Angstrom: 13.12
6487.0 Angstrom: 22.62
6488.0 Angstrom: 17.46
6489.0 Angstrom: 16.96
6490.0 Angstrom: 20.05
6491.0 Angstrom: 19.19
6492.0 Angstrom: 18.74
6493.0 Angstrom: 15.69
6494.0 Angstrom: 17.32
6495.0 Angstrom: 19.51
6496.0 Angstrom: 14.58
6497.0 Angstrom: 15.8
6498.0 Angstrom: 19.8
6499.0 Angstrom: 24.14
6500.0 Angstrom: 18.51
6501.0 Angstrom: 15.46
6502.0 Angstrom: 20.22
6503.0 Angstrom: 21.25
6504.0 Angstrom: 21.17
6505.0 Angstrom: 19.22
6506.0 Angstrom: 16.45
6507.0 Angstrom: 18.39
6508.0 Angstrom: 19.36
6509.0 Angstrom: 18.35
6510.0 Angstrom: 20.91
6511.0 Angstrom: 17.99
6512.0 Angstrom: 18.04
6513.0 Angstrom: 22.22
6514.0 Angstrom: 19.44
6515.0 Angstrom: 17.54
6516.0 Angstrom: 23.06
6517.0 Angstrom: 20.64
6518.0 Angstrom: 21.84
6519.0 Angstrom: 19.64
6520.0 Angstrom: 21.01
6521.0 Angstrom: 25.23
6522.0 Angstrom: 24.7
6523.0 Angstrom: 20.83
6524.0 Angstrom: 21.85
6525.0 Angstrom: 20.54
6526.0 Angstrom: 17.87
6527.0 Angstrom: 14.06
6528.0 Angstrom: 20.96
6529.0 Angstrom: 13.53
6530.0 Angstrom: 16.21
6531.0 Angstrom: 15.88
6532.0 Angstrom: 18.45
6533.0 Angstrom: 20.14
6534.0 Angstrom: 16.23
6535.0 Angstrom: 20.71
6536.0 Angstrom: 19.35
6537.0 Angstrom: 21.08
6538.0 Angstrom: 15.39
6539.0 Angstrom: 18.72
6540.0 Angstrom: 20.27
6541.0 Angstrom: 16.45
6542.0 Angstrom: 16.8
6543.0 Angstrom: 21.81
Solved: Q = -2.0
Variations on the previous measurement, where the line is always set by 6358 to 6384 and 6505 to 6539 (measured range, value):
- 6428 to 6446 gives 0.58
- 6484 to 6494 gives 0.56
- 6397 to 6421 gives 0.17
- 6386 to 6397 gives 0.60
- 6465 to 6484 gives 0.15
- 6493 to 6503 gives 0.43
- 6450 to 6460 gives 0.24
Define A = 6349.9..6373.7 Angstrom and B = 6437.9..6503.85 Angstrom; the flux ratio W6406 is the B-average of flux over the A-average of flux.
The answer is 1.0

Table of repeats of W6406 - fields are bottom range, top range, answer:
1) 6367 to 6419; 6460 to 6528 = 1.04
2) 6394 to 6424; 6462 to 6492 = 1.02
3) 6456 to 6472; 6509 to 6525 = 1.10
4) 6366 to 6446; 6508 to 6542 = 1.05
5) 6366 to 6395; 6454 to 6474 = 1.02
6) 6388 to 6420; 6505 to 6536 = 1.06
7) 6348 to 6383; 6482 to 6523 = 1.05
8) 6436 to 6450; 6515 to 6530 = 1.09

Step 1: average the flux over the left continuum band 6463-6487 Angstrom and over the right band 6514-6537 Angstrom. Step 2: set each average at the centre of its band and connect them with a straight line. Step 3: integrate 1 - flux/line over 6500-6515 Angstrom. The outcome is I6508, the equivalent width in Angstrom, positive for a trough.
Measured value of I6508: 0.2 Angstrom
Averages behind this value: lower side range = 18.9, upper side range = 19.6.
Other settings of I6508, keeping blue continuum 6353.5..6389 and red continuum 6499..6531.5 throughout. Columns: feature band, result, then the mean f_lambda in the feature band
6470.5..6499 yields 1.40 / 18.4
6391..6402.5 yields 0.92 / 17.3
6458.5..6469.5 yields 0.21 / 18.8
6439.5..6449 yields 0.16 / 18.7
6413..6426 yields -0.17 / 19.2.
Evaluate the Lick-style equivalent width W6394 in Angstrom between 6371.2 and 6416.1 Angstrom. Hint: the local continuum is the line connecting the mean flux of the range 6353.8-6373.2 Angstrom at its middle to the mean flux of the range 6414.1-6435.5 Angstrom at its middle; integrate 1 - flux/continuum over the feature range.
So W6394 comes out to 0.2 Angstrom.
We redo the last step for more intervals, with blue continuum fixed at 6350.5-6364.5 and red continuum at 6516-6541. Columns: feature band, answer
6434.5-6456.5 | -0.27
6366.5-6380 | -0.13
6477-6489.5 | 0.43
